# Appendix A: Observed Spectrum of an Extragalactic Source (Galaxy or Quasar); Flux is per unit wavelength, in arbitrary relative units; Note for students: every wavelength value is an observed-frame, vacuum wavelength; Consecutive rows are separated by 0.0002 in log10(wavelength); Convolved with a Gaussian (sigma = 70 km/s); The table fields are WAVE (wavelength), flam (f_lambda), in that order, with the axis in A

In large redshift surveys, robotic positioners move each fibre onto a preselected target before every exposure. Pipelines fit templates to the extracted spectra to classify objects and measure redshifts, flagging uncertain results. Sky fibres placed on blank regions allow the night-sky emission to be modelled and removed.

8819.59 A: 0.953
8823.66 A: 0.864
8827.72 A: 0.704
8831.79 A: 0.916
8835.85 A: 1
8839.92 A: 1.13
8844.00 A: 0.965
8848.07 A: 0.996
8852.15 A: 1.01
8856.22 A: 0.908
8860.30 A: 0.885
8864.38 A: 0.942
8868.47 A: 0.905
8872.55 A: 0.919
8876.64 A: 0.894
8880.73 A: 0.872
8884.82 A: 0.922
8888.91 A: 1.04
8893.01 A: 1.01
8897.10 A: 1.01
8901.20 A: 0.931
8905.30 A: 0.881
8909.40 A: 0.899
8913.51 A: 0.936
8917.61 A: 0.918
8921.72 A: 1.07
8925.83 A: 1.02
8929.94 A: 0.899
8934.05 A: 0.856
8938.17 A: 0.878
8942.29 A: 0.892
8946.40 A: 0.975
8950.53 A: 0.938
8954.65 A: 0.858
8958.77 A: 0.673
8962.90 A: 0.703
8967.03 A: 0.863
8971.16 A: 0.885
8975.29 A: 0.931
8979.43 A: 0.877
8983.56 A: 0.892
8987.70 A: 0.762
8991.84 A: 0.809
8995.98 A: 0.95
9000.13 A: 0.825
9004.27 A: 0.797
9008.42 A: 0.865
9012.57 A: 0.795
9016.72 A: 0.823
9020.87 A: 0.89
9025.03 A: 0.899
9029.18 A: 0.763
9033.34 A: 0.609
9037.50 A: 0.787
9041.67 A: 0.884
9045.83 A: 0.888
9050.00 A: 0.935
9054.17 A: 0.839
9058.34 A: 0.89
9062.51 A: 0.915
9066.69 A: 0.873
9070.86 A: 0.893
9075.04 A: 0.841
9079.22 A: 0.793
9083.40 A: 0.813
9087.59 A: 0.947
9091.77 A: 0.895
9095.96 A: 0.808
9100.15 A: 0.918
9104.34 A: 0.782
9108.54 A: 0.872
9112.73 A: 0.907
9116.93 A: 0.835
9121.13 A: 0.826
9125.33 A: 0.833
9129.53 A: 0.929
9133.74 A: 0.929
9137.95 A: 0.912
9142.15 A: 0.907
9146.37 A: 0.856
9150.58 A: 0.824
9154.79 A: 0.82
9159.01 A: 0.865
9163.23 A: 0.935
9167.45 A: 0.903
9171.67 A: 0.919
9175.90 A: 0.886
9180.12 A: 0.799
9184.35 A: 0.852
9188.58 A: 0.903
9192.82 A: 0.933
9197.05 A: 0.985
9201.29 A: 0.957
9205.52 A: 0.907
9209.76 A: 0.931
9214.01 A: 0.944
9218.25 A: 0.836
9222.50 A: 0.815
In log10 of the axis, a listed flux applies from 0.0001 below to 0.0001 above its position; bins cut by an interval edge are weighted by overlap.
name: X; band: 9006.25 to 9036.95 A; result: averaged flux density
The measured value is 0.805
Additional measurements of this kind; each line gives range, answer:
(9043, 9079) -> 0.88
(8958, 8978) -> 0.822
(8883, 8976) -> 0.912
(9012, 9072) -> 0.846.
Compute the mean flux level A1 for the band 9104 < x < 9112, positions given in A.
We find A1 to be 0.85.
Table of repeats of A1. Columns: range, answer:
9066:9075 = 0.875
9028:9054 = 0.815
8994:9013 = 0.85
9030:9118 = 0.852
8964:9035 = 0.837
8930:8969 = 0.851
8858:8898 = 0.938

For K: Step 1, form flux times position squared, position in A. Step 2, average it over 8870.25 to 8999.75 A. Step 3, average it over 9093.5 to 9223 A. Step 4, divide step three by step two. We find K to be 1.03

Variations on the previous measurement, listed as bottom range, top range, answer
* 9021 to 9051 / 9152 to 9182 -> 1.09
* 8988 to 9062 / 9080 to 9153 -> 1.06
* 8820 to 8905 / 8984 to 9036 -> 0.90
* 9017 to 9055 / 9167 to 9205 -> 1.12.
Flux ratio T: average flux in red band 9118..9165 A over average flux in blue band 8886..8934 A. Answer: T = 0.9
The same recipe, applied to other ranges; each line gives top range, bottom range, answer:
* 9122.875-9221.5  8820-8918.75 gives 0.95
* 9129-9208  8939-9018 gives 1.05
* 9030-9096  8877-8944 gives 0.91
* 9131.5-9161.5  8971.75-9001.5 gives 1.01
